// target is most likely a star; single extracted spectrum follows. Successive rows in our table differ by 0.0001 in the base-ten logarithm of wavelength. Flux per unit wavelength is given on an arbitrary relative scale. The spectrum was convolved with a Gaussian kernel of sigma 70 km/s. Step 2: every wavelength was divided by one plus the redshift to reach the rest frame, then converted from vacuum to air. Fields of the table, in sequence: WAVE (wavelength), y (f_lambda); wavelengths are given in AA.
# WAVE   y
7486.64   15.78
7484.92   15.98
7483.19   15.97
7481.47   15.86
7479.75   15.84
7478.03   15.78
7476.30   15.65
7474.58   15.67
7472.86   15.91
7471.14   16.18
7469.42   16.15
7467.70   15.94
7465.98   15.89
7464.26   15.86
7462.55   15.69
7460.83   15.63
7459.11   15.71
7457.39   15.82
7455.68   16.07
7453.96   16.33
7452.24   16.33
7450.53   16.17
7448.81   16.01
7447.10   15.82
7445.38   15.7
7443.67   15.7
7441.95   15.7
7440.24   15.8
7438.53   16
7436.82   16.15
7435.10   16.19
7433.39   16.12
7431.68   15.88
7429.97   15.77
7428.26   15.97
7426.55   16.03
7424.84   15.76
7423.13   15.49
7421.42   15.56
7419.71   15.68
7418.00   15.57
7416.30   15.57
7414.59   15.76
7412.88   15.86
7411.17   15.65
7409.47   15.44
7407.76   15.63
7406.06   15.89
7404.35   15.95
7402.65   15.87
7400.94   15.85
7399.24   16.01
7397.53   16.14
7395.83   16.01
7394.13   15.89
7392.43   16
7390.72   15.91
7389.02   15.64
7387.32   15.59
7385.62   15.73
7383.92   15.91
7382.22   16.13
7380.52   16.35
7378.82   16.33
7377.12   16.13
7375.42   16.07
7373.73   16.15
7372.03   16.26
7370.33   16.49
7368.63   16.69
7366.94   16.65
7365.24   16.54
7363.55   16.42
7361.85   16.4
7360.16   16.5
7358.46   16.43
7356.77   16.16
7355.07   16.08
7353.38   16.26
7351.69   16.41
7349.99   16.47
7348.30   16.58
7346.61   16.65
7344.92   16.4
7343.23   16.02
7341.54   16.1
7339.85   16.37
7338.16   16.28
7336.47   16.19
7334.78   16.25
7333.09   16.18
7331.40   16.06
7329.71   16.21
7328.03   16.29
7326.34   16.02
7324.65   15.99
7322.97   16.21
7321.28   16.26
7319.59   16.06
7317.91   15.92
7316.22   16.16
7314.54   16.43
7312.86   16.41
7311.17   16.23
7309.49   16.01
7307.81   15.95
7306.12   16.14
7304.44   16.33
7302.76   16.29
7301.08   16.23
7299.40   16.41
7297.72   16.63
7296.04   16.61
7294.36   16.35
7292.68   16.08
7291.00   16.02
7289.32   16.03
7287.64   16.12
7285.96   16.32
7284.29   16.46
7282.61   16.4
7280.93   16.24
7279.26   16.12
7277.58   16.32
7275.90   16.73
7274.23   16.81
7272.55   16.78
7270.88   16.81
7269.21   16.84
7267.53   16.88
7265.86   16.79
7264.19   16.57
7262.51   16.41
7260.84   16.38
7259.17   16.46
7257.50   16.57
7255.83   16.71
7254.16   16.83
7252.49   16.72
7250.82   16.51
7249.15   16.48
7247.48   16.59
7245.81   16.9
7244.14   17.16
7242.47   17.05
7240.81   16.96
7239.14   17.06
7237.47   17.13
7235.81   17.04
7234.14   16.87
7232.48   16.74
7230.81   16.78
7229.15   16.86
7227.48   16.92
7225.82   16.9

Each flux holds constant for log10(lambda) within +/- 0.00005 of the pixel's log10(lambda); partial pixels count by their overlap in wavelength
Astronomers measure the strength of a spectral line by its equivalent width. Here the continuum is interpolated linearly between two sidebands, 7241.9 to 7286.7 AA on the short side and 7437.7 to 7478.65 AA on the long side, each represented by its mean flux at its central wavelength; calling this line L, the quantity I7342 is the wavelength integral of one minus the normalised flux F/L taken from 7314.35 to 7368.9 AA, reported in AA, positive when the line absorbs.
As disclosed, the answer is 0.1 AA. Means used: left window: 16.6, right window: 15.9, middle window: 16.3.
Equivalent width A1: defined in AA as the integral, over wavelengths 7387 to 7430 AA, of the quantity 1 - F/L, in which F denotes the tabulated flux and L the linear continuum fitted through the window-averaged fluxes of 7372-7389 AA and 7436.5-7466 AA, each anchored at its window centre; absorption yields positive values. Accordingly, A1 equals 0.53 AA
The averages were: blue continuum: 16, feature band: 15.8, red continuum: 15.9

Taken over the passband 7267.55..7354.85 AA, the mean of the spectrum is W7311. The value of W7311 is 16.3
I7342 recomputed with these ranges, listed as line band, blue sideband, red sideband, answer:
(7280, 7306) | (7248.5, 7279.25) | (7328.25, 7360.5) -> 0.33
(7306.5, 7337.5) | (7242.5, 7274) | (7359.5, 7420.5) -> 0.40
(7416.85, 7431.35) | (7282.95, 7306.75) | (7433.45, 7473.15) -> 0.26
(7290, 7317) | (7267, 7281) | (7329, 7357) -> 0.35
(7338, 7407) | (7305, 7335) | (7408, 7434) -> -1.08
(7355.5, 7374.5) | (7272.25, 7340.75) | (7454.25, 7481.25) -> -0.36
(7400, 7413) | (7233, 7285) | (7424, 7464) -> 0.26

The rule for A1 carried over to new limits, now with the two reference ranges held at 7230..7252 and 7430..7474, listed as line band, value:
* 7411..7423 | 0.3 AA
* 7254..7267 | 0.1 AA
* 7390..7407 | 0.2 AA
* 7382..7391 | 0.2 AA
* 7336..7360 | 0.1 AA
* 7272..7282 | 0.1 AA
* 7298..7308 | 0.2 AA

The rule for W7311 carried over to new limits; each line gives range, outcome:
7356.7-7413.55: 16.1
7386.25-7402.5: 15.9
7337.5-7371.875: 16.4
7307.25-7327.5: 16.1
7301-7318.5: 16.2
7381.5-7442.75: 15.8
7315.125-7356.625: 16.2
